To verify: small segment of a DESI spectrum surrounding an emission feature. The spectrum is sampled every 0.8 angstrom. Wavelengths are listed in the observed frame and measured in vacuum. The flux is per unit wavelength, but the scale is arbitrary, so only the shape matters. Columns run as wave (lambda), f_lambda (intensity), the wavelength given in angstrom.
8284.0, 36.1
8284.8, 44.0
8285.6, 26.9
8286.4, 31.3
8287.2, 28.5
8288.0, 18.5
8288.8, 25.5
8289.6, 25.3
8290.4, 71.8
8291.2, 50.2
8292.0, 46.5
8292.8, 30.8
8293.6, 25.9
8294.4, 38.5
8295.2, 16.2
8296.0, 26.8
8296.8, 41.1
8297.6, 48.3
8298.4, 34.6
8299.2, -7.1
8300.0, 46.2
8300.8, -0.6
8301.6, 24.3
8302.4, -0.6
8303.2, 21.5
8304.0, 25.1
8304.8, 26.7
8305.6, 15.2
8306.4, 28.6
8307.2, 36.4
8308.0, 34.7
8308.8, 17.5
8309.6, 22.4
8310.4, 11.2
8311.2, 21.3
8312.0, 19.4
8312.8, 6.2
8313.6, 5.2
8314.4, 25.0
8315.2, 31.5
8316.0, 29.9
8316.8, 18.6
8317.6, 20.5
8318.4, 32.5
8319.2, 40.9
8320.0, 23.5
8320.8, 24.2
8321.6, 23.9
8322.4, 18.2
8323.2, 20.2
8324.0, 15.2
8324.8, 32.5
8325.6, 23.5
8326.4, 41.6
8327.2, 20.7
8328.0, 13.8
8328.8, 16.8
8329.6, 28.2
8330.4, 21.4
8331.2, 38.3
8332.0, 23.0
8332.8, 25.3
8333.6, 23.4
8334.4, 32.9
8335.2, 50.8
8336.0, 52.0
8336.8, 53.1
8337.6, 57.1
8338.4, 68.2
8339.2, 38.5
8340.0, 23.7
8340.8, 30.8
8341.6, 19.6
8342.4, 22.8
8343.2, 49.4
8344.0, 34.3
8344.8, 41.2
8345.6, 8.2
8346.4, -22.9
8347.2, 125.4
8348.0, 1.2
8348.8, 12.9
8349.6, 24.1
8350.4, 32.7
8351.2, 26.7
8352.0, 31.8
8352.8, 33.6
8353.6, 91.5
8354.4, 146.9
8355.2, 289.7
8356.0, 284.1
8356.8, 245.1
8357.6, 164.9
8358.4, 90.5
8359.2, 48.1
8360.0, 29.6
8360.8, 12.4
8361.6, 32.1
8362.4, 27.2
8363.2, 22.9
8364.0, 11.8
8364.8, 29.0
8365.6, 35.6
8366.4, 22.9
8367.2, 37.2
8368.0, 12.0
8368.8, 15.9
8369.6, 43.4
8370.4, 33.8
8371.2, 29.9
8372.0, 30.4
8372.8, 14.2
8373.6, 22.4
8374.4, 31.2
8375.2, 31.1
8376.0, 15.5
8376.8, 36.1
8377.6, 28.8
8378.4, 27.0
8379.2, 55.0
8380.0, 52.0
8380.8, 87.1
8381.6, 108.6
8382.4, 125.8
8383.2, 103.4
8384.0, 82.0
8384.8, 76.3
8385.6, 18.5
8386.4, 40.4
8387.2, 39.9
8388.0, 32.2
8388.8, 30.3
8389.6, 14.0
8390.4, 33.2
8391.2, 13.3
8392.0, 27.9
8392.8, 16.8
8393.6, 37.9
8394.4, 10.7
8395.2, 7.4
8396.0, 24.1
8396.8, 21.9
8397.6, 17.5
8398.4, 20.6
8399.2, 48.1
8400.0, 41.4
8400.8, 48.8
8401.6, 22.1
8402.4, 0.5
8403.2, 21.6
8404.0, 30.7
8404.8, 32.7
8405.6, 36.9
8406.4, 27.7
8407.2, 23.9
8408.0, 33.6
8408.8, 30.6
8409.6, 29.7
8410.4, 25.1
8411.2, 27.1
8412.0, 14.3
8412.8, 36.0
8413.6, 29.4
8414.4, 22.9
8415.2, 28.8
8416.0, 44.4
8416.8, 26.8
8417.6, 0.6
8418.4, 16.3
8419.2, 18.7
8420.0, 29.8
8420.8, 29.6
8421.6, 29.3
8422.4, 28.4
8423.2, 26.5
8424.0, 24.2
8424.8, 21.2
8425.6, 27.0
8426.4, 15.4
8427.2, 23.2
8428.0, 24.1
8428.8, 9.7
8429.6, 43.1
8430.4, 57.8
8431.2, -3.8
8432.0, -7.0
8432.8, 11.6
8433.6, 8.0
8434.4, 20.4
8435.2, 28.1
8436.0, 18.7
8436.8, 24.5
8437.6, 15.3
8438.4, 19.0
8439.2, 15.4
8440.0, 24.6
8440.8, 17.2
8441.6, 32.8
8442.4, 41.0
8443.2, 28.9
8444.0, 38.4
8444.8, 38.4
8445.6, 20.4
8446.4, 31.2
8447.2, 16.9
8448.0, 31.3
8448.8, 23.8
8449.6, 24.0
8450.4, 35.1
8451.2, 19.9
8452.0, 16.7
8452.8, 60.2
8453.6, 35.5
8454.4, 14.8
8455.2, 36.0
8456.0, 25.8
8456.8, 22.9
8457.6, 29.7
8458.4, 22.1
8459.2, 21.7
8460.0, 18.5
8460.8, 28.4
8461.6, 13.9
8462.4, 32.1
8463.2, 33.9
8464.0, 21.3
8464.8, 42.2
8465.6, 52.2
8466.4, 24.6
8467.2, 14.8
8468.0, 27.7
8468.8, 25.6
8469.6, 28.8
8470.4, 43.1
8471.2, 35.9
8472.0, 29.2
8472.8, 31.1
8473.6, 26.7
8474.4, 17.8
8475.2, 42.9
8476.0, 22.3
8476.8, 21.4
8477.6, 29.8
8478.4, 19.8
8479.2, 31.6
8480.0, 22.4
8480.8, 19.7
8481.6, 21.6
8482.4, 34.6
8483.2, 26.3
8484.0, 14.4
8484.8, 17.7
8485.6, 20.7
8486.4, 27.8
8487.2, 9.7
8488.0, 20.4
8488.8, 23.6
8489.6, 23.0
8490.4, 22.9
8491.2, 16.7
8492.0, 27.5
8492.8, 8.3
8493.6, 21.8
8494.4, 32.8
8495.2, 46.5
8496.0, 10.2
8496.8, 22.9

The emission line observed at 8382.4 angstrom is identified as [N II] 6583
